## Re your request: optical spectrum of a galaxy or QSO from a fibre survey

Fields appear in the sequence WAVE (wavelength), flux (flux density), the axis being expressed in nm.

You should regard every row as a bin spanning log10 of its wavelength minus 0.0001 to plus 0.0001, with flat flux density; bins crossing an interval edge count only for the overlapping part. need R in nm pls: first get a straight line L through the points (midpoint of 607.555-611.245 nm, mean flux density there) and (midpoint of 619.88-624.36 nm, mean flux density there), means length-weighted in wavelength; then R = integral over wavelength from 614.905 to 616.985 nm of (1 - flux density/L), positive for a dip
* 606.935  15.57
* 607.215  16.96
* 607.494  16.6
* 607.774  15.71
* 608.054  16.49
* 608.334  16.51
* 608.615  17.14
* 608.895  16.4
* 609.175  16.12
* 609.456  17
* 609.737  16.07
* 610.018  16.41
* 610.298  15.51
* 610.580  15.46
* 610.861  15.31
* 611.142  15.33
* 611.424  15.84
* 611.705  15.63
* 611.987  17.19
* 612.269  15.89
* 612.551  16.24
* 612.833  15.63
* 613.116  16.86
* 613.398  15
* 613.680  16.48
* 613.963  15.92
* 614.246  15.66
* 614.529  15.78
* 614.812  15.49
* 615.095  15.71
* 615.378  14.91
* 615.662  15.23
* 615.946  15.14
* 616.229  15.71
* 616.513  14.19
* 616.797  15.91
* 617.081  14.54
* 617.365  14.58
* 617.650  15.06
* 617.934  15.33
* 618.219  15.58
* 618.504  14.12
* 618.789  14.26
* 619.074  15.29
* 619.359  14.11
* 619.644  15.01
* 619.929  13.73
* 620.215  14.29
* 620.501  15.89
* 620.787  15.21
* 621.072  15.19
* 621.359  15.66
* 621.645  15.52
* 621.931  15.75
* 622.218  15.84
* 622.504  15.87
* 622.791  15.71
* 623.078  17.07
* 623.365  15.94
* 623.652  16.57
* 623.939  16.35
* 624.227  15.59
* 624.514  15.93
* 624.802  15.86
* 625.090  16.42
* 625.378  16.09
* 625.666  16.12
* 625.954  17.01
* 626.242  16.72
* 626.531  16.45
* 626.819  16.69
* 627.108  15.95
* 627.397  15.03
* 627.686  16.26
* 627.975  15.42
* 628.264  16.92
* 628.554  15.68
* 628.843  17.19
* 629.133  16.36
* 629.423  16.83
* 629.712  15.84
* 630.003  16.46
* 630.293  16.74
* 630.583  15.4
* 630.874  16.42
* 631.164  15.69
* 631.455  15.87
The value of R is 0.08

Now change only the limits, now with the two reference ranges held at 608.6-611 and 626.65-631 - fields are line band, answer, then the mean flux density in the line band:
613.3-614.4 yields 0.02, 15.8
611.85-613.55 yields 0.00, 16.1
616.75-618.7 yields 0.14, 14.9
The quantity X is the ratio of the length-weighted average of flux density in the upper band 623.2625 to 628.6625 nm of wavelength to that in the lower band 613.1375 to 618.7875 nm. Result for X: 1.1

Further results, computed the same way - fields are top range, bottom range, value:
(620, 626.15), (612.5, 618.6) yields 1.03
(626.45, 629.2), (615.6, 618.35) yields 1.07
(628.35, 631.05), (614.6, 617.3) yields 1.07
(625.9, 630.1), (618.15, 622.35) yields 1.09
